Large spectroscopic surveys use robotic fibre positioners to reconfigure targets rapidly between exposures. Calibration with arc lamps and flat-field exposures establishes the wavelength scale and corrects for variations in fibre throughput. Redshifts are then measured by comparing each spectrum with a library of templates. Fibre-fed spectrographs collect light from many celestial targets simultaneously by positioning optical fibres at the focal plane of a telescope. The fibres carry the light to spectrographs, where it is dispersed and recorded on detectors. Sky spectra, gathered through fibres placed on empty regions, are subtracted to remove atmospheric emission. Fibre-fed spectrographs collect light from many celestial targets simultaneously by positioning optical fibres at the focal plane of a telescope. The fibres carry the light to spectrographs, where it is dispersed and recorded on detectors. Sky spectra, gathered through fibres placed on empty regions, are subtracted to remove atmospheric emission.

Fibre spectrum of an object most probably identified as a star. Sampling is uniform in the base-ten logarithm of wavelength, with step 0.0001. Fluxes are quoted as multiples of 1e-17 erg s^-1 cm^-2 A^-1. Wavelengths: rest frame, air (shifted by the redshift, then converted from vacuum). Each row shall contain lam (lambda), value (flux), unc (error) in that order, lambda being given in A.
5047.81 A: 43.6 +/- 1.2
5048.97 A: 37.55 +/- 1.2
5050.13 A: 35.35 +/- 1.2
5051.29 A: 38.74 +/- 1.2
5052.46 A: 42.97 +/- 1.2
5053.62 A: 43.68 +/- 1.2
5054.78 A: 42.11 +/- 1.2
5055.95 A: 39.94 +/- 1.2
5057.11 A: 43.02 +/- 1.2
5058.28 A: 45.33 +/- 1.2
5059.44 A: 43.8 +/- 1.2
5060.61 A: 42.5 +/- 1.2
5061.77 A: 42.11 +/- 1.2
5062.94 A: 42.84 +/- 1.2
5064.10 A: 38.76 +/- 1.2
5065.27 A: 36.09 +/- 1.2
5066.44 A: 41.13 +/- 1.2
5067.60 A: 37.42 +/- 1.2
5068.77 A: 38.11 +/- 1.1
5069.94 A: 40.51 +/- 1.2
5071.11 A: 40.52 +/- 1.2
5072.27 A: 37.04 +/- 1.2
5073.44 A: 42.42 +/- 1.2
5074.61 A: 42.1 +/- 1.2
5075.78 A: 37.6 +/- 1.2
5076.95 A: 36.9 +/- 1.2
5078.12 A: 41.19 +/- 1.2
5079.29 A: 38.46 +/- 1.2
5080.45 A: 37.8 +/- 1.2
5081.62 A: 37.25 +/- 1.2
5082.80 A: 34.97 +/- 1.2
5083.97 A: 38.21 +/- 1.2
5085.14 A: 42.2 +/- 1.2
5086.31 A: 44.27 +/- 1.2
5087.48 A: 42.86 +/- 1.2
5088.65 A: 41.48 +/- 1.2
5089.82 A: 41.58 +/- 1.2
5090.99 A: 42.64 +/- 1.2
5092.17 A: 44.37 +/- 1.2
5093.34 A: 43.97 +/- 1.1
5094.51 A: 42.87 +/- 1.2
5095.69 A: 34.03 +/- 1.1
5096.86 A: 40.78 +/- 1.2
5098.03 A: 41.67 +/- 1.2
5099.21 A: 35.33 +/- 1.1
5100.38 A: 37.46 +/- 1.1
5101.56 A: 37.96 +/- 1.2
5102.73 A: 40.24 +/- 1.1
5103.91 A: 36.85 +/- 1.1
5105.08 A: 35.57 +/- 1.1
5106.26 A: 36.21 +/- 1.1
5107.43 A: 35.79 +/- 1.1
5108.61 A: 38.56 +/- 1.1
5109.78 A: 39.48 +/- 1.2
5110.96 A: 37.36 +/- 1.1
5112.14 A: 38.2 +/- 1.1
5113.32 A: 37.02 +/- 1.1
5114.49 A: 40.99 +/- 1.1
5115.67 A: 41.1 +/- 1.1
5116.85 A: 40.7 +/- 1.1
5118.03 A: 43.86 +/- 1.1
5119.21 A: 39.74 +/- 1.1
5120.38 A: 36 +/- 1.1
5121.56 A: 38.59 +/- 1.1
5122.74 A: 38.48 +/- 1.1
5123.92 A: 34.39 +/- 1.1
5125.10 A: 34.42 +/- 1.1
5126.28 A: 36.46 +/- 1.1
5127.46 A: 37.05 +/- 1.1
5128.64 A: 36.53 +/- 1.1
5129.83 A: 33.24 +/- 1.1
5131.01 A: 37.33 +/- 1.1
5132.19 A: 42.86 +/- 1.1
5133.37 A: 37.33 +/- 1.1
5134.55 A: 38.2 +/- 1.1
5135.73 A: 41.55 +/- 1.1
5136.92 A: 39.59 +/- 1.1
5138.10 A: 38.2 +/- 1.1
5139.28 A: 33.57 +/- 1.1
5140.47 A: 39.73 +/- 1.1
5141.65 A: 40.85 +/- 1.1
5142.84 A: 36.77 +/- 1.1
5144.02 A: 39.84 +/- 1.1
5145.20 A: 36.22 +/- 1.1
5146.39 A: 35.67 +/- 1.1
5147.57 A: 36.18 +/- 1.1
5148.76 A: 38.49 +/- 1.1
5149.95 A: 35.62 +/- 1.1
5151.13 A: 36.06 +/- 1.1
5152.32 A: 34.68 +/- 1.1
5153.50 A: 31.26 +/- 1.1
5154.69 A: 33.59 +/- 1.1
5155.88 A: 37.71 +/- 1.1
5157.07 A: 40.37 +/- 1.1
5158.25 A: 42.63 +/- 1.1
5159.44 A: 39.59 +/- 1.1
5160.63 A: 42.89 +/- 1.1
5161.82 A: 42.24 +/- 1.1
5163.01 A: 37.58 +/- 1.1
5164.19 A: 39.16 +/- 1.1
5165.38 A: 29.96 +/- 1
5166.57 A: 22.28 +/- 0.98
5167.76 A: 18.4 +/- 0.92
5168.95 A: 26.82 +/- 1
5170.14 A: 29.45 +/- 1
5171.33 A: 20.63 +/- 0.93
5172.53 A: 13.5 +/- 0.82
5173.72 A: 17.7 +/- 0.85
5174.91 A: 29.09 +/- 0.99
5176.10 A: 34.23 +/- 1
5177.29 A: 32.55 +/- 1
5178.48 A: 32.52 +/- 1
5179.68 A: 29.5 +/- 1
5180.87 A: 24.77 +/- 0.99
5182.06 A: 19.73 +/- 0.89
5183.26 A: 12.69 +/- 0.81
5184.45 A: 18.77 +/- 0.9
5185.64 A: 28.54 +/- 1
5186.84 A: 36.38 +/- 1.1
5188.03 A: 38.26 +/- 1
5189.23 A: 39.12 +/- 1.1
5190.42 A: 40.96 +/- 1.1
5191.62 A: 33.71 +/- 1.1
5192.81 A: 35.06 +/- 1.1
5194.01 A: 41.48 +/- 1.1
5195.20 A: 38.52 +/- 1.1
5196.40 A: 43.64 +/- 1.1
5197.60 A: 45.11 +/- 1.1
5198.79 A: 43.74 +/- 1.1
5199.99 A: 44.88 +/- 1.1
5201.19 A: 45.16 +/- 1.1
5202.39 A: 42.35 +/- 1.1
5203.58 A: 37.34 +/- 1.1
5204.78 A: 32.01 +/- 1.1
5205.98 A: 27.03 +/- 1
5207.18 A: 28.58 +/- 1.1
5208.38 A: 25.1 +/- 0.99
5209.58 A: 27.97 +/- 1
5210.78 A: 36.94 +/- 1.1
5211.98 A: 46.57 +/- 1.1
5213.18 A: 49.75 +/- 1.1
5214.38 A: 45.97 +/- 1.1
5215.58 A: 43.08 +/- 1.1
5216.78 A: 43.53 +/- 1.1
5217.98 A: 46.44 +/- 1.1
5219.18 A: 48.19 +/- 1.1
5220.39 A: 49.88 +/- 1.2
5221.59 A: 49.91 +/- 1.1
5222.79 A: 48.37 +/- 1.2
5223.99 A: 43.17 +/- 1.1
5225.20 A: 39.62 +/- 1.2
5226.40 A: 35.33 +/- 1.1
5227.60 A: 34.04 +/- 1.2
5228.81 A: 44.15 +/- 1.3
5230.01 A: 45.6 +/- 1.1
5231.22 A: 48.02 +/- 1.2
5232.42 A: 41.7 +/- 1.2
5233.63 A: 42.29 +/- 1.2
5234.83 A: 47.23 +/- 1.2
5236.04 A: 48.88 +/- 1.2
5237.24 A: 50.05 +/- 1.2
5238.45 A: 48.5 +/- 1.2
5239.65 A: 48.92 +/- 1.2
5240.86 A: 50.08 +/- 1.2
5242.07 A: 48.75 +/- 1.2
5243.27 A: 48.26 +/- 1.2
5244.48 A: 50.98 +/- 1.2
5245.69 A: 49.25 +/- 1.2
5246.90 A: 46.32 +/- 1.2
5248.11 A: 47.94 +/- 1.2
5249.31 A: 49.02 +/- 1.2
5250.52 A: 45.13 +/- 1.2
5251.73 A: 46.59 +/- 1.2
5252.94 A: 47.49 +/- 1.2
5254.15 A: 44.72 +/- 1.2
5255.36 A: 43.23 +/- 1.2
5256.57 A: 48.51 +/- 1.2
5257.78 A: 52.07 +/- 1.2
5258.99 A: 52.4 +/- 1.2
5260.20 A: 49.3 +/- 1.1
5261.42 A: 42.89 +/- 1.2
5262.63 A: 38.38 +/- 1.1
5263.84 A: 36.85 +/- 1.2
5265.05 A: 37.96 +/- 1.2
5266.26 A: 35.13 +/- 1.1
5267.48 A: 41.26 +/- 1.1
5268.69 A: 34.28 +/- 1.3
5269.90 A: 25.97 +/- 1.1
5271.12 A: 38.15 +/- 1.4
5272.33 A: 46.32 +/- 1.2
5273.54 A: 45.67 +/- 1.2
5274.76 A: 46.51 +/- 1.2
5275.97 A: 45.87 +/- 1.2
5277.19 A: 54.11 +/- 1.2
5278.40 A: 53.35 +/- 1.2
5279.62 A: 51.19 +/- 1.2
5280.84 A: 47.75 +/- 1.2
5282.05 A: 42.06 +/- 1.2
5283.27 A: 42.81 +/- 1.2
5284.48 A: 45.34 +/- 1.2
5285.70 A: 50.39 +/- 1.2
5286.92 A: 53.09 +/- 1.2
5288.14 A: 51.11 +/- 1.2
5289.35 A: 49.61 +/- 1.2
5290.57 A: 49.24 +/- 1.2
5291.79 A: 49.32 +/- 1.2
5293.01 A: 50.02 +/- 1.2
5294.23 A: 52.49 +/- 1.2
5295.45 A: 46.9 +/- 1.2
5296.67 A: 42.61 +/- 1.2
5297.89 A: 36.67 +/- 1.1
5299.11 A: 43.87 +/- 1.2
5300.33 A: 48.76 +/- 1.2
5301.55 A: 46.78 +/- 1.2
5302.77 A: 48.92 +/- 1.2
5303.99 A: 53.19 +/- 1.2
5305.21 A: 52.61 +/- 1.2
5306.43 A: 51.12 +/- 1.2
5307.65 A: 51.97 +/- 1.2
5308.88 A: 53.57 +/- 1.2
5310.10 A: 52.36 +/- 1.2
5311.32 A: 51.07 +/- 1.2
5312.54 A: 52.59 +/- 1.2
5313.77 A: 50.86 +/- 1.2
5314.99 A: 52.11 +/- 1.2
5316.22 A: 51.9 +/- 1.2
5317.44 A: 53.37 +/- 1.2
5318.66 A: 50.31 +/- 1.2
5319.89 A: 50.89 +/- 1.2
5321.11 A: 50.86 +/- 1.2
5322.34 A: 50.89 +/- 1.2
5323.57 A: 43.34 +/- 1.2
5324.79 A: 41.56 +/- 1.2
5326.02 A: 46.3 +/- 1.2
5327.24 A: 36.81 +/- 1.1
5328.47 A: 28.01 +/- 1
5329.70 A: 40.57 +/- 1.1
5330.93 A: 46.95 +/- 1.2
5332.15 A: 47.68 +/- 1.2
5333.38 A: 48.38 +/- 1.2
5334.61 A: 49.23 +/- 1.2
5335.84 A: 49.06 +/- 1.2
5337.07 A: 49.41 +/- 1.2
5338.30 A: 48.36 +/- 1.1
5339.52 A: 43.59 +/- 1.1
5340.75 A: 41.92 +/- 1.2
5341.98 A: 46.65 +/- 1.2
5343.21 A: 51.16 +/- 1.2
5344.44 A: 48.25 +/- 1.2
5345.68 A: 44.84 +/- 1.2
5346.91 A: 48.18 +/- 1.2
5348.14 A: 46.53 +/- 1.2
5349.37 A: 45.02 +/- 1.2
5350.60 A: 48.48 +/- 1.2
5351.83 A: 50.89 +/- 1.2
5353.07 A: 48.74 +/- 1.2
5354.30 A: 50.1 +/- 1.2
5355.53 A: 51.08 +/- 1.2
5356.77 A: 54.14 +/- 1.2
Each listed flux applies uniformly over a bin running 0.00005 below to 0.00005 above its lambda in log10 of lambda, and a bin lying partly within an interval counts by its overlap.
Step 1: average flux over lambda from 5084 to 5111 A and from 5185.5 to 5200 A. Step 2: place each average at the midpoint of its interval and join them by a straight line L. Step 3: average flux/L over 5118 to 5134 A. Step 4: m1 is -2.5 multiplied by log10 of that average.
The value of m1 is 0.06 mag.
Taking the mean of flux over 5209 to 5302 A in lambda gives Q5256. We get 45.4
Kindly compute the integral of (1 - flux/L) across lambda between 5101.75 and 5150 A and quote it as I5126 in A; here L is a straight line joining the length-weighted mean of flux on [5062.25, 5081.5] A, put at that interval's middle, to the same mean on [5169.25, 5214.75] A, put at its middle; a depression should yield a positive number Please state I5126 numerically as -1.8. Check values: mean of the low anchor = 39.3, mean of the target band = 37.9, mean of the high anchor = 33.3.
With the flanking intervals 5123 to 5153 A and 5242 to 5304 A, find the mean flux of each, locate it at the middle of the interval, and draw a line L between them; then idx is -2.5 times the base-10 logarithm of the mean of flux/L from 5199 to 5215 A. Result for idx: 0.11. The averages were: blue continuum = 37.2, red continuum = 46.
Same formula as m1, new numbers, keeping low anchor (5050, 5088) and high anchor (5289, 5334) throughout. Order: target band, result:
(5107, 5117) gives 0.08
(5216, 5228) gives 0.03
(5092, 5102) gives 0.04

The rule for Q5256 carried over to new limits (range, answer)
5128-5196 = 33.7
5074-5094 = 40.5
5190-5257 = 43.3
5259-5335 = 46.5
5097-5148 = 38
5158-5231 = 35.8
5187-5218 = 39.2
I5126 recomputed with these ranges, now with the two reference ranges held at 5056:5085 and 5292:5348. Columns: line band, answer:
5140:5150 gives 1.0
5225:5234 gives 0.7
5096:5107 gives 0.8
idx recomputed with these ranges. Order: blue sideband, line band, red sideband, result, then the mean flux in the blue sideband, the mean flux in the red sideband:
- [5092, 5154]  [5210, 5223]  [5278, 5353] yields -0.08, 38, 47.9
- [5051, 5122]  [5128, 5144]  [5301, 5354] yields 0.09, 39.9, 48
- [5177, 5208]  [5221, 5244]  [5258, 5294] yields -0.15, 34.3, 45.2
